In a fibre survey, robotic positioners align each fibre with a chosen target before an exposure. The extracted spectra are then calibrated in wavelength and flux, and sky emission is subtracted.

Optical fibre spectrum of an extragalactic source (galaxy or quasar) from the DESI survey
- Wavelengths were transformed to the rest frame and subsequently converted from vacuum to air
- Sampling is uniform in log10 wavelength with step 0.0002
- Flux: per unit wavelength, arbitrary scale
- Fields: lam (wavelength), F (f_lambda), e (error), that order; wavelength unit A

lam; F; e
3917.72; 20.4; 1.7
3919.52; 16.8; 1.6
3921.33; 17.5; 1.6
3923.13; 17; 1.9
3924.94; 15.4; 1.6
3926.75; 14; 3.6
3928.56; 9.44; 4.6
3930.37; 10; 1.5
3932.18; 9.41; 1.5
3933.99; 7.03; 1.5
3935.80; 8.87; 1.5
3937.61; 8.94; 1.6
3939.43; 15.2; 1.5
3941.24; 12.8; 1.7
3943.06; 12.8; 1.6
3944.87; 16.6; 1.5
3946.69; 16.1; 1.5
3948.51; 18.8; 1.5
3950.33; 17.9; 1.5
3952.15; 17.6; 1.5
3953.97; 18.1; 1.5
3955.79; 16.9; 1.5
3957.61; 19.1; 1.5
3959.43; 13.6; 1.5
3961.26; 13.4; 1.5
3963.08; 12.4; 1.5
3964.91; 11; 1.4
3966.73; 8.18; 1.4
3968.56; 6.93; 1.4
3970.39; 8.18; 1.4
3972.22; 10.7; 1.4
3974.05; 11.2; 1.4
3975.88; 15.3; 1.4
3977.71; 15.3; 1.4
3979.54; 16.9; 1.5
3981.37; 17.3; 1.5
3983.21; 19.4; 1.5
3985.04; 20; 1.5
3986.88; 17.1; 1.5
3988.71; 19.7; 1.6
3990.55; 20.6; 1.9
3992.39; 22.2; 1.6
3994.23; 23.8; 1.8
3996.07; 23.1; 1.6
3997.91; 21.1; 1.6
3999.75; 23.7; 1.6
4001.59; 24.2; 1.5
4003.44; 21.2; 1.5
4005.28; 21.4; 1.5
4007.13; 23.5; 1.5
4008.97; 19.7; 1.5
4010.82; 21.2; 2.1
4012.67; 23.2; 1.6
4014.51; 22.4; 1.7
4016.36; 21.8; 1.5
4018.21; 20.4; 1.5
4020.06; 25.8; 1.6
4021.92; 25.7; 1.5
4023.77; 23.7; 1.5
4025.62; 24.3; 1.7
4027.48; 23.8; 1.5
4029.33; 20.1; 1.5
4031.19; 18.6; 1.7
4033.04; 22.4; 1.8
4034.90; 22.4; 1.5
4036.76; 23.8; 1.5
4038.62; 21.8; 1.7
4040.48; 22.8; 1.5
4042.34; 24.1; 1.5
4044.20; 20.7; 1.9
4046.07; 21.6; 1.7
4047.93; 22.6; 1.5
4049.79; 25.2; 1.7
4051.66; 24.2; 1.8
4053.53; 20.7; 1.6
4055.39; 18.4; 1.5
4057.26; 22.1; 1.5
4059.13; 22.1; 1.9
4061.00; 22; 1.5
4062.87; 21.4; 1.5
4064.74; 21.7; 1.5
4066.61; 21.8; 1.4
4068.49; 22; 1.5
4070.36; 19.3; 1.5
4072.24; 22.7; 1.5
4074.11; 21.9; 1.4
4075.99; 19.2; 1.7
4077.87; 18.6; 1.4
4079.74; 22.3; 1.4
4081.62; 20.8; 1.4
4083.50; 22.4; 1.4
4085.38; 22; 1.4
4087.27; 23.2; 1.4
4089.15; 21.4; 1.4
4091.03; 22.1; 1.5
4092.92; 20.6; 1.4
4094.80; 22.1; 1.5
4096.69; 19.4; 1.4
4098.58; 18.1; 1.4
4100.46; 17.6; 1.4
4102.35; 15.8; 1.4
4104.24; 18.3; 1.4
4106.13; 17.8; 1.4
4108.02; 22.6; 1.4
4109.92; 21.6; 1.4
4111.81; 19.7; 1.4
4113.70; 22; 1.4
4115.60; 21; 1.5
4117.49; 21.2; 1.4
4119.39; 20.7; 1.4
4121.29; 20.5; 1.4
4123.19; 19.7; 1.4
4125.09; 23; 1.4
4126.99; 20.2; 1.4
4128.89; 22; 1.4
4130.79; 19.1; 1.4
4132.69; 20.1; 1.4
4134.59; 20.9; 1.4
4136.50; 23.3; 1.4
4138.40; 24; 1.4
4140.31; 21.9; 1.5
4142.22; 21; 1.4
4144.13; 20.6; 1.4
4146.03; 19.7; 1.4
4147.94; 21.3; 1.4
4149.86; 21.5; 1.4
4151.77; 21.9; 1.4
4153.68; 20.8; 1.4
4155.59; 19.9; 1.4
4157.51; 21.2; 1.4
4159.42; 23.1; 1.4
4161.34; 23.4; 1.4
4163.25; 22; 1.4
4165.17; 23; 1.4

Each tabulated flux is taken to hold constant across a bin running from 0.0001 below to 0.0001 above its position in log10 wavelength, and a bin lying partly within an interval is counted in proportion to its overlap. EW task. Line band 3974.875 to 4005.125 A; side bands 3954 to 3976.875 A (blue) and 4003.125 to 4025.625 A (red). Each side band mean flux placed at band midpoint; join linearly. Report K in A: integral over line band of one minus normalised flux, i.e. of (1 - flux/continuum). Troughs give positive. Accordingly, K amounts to -4.2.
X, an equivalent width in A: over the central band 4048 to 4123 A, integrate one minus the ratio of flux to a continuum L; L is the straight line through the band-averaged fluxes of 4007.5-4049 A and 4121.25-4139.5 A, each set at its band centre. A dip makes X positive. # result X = 3.0 A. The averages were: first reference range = 22.4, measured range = 20.9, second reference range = 21.3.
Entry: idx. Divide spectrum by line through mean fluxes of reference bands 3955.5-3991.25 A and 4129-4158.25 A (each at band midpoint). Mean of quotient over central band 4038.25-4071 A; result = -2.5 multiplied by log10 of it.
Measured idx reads -0.23 mag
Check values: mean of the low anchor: 14.6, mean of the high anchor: 21.2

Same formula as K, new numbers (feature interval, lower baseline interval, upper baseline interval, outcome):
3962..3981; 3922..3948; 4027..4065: 4.76 A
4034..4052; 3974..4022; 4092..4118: -2.24 A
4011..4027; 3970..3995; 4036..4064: -2.76 A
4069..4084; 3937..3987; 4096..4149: -1.68 A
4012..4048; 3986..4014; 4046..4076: -1.39 A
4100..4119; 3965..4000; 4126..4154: 0.47 A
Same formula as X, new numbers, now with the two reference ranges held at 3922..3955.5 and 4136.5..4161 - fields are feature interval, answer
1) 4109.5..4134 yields -0.3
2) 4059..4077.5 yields -2.7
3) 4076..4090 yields -1.7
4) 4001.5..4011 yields -3.2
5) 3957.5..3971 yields 3.2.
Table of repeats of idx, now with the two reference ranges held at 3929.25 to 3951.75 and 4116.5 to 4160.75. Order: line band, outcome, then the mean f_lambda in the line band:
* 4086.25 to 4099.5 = -0.09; 21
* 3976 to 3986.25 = -0.20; 17.6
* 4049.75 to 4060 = -0.23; 21.8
